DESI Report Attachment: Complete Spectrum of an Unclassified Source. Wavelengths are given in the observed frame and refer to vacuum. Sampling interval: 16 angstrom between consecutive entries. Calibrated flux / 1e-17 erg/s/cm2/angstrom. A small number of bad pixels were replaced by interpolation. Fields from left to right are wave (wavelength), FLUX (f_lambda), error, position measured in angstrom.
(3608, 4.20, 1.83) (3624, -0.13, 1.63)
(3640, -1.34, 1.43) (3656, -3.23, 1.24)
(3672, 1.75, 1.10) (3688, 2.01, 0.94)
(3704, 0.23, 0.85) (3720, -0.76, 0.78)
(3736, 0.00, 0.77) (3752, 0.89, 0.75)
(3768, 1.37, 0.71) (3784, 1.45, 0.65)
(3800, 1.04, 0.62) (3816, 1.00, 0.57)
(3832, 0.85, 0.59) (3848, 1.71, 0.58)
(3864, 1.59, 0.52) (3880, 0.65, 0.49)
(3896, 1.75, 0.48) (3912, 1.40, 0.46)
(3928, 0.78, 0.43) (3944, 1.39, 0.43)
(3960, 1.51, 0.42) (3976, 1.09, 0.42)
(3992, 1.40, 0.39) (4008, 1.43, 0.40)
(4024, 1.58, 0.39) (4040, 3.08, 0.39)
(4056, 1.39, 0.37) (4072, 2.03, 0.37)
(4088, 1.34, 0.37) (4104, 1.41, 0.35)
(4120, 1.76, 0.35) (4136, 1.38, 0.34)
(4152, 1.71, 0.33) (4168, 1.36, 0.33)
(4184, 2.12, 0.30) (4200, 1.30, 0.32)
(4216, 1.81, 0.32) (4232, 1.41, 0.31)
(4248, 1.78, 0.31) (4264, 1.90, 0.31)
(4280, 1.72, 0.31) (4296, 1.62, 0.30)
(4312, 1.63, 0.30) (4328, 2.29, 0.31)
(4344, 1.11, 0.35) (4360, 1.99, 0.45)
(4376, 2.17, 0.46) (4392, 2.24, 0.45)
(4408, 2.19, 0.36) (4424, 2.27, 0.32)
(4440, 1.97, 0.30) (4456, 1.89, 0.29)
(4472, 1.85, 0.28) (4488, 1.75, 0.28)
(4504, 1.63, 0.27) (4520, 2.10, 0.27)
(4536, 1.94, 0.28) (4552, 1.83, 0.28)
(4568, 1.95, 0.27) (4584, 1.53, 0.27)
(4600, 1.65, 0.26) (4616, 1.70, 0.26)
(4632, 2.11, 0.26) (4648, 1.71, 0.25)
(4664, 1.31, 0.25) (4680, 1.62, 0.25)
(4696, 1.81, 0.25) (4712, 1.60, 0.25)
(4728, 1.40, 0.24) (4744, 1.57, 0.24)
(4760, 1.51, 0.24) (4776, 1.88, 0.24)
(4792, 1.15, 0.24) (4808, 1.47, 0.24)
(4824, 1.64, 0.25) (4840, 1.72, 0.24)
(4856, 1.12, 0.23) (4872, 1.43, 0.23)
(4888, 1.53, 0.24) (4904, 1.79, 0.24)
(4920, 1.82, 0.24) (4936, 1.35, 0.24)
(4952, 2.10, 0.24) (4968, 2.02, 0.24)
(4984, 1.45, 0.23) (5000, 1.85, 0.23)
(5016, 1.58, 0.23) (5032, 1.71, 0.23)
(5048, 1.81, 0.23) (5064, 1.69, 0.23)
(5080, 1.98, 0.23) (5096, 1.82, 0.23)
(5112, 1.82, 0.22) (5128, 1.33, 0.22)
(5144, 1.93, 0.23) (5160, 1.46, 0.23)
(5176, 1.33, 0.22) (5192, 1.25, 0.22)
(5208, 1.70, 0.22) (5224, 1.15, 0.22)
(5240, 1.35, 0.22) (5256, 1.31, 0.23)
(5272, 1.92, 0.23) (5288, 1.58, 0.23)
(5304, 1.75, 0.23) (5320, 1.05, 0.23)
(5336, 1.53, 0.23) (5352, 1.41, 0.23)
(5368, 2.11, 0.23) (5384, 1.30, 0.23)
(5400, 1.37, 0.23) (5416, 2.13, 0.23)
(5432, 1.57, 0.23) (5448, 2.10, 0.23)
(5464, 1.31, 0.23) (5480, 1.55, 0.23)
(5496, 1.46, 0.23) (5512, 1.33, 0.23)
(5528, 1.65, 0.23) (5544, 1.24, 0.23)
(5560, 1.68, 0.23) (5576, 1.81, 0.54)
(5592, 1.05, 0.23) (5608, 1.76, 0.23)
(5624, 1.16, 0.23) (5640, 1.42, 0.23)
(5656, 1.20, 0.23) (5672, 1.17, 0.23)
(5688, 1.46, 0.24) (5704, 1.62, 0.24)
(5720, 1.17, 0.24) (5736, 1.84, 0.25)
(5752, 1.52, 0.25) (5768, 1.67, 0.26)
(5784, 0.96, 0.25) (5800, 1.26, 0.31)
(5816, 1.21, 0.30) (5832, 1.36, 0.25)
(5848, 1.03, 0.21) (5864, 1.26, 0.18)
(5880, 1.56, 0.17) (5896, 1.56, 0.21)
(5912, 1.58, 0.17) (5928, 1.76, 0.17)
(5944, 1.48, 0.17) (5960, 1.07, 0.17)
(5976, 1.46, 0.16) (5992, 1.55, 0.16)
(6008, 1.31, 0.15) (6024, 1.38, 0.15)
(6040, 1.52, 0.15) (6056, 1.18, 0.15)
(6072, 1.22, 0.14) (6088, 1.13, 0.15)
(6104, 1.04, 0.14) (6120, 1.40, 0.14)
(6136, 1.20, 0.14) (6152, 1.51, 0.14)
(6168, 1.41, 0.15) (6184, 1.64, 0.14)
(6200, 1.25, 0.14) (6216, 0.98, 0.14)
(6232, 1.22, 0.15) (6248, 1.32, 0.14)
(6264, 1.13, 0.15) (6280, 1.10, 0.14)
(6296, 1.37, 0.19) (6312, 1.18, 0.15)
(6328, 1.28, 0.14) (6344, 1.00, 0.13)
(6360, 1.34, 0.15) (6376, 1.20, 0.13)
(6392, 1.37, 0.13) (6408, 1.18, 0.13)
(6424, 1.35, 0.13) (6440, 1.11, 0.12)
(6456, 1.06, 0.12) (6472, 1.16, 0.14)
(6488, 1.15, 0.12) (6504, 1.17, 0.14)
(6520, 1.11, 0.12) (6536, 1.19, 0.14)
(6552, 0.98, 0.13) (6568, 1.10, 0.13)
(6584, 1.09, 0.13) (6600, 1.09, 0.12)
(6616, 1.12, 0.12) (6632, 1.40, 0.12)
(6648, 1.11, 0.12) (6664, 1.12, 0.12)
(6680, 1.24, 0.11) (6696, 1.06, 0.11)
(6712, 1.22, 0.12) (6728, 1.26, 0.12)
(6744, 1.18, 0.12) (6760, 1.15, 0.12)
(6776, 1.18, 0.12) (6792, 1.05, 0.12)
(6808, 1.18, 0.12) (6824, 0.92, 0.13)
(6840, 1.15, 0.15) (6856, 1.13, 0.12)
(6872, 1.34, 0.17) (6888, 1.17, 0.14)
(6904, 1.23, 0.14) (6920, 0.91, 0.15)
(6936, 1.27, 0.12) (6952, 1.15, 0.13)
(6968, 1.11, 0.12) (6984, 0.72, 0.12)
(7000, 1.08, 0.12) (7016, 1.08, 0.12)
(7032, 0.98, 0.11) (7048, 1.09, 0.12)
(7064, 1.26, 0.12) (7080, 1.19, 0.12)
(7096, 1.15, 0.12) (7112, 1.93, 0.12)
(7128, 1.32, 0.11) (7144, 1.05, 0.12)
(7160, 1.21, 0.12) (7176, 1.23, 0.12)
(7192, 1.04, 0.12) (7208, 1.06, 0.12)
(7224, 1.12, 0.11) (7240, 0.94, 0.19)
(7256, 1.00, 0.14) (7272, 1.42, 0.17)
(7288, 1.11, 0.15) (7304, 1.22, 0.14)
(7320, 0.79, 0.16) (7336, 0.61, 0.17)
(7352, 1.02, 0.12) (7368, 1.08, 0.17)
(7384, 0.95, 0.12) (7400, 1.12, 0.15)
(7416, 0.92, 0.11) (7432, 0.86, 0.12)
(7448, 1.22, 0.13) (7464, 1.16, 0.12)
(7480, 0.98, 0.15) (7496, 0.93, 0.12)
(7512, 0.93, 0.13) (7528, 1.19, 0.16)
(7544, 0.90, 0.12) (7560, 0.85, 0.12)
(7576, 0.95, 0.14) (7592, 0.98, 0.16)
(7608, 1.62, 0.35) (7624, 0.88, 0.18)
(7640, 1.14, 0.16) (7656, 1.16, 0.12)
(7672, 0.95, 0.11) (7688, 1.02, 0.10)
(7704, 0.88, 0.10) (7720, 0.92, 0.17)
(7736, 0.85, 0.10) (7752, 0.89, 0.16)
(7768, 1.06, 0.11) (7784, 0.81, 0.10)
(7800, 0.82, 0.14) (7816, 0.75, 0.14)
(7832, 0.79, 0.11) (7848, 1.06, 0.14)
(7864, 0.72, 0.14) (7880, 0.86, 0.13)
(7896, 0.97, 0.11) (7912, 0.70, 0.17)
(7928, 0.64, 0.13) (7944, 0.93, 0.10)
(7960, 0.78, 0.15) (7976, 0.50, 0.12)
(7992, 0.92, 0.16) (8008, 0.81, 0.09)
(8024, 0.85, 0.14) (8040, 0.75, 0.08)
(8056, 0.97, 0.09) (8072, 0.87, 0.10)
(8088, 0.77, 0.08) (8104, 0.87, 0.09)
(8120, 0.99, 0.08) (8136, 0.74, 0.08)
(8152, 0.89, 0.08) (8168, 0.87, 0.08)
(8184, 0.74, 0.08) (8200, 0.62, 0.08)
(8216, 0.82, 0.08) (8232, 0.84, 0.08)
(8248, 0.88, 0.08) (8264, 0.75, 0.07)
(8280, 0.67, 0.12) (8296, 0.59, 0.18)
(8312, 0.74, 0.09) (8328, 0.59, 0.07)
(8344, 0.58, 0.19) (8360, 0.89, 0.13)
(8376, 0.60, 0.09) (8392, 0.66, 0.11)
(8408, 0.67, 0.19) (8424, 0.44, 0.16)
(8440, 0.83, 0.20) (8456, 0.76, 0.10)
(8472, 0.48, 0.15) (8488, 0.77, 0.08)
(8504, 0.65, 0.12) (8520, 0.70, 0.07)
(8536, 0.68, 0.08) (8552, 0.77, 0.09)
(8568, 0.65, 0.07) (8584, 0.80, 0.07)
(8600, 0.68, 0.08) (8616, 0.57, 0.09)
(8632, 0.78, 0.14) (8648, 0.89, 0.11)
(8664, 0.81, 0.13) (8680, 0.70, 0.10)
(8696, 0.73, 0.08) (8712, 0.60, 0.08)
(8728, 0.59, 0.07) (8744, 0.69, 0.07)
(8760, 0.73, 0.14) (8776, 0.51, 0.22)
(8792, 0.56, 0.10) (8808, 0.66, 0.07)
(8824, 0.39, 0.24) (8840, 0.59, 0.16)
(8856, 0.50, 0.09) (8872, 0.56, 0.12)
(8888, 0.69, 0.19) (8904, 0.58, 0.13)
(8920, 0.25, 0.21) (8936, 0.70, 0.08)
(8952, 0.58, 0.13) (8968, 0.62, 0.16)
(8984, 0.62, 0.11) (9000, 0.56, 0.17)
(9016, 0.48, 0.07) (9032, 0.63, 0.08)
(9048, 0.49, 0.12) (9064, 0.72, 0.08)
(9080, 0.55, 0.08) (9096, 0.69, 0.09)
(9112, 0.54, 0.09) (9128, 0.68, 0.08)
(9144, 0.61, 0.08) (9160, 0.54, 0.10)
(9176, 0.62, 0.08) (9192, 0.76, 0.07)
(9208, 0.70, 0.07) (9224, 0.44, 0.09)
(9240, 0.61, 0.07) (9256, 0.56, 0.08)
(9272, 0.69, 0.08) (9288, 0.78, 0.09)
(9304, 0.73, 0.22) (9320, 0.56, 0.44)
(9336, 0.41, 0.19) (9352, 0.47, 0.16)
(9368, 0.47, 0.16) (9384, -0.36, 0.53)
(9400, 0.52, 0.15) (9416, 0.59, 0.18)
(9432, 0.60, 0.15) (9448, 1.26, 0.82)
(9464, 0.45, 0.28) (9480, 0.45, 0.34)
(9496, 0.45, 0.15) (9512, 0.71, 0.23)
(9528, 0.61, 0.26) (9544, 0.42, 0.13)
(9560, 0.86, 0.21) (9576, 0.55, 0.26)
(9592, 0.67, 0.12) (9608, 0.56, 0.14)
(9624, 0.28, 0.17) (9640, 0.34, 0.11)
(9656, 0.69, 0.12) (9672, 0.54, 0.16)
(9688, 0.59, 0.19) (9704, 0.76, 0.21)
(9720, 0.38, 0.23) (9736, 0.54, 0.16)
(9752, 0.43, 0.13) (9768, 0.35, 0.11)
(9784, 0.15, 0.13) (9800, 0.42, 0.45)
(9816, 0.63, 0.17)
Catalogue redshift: 0.08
